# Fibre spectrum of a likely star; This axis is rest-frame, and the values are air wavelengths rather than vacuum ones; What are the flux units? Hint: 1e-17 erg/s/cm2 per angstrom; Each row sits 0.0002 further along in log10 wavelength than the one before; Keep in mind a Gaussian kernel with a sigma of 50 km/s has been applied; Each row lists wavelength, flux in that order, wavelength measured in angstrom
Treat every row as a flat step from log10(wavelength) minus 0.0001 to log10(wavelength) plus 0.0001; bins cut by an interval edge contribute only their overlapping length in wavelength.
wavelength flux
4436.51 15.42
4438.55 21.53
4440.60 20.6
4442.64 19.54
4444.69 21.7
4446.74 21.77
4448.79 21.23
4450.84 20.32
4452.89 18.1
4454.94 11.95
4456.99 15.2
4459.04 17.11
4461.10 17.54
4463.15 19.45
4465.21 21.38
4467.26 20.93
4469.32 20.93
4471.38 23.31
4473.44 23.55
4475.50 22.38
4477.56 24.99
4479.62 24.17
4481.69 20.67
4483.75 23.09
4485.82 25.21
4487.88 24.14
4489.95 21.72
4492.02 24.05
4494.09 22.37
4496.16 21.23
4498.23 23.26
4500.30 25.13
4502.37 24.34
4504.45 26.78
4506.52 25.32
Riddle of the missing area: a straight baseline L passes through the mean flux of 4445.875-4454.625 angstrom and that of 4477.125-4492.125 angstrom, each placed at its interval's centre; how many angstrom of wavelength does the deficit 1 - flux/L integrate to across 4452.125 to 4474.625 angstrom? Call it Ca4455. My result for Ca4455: 2.2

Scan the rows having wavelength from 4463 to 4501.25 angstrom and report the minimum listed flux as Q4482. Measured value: 19.45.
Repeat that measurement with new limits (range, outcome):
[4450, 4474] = 11.95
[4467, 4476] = 20.93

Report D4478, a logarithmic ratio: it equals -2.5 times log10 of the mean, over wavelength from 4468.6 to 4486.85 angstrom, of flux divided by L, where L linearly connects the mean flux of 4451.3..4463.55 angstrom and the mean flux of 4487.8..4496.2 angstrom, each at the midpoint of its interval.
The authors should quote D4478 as -0.15 mag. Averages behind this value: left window 16.6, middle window 23.2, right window 22.7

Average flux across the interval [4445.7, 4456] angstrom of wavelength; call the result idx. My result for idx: 18.7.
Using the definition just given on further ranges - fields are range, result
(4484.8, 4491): 23.7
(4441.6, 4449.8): 21.1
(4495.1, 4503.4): 23.5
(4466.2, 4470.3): 21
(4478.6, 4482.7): 22.4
